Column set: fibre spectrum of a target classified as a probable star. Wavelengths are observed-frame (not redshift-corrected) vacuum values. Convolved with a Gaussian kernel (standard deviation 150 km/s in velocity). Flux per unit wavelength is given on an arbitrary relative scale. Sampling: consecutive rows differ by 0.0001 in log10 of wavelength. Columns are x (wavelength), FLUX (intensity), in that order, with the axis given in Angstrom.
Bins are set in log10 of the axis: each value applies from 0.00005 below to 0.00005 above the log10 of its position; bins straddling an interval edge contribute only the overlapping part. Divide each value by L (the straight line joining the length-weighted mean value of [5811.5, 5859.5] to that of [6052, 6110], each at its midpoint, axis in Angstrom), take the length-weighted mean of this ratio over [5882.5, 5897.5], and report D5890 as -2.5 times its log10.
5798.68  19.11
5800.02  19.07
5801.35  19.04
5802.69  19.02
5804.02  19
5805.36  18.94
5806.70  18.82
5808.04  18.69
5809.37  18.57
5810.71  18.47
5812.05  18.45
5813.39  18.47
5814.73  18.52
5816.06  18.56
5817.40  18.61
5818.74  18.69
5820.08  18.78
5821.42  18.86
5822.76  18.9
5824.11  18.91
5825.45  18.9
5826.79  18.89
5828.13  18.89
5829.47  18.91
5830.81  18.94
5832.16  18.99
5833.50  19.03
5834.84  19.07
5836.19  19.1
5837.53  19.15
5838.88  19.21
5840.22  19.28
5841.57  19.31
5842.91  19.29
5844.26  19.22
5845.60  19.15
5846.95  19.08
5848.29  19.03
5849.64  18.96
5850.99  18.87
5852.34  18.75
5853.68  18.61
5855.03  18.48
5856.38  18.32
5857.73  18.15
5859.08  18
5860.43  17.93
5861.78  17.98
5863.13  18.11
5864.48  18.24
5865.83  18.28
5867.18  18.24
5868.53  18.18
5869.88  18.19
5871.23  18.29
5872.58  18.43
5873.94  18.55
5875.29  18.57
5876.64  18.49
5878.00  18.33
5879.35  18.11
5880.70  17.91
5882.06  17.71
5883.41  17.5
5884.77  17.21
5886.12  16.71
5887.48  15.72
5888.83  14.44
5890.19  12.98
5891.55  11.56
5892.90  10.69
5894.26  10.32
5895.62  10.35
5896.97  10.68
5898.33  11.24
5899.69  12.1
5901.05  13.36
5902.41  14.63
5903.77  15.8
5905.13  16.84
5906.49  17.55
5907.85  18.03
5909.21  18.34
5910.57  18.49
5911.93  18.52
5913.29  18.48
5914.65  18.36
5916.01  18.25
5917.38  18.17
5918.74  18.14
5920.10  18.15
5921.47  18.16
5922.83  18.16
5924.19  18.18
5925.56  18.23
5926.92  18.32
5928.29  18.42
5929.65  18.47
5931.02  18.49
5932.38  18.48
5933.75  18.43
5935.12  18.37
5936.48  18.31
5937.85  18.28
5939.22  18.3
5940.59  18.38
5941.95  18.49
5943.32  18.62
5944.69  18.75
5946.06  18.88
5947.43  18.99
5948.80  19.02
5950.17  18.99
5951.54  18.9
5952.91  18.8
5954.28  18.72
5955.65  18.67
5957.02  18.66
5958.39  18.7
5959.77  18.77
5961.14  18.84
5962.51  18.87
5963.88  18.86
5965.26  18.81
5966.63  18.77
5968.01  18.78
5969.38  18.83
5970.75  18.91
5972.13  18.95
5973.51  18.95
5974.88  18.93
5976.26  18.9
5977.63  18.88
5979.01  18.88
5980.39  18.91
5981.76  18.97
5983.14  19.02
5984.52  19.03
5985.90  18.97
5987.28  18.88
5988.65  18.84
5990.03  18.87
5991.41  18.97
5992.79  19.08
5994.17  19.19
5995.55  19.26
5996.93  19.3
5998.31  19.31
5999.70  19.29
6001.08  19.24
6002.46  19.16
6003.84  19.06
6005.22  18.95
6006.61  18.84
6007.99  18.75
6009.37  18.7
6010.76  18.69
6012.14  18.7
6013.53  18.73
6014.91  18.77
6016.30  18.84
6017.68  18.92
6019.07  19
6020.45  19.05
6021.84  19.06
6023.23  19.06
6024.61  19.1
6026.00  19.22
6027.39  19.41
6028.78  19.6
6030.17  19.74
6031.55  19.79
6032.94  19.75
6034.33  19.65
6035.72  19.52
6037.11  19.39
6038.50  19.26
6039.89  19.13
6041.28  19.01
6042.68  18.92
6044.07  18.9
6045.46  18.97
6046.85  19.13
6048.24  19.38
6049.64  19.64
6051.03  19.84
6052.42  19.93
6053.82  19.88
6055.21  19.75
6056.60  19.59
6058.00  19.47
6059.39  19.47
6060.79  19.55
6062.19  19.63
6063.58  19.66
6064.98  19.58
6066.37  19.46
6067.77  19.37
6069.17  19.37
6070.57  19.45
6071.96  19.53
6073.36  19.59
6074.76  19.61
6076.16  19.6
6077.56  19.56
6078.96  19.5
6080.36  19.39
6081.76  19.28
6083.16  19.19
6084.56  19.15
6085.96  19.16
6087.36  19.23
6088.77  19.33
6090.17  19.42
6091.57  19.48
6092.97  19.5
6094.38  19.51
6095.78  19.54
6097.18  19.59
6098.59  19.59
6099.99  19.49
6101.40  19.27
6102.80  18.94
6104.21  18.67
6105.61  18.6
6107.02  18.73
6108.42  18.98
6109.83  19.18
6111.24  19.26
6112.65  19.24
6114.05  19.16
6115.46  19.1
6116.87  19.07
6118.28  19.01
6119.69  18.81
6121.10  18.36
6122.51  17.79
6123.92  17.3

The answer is 0.36 mag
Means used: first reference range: 18.8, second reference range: 19.4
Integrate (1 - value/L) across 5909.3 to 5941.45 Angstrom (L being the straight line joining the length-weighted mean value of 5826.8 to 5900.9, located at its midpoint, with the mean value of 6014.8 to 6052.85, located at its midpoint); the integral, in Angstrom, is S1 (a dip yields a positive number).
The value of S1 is -0.6 Angstrom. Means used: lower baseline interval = 17.3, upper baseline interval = 19.3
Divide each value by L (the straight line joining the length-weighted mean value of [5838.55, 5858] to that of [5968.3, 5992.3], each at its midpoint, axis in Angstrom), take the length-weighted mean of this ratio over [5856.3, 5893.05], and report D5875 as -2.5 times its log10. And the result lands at 0.10 mag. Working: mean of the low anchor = 18.9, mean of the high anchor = 18.9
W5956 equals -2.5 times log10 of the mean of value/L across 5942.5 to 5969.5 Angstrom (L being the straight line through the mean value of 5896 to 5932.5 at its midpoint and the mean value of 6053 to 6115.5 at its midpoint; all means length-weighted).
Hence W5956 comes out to -0.07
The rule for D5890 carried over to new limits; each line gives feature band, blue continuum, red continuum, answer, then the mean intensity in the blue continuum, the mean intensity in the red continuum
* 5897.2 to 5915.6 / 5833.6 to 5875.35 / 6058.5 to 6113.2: 0.16 mag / 18.7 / 19.3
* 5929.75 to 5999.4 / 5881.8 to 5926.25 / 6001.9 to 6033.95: -0.08 mag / 15.8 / 19.1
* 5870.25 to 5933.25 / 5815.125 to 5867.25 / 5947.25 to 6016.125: 0.14 mag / 18.8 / 18.9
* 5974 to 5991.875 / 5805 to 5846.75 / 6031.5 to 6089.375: 0.02 mag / 18.9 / 19.4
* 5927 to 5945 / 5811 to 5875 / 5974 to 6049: 0.03 mag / 18.7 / 19.1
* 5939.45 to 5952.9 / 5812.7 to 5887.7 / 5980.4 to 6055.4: 0.01 mag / 18.5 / 19.2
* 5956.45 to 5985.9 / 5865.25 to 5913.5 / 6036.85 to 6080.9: -0.07 mag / 16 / 19.5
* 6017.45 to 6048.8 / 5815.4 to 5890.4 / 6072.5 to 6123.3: -0.02 mag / 18.4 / 19.2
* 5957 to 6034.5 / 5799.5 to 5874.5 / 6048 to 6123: 0.01 mag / 18.7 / 19.3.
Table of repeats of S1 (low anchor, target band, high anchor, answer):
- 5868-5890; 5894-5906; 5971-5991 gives 3.27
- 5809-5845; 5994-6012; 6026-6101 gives 0.25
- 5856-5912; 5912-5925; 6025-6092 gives -1.00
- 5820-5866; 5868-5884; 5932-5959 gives 0.47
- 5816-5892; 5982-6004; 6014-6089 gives -0.06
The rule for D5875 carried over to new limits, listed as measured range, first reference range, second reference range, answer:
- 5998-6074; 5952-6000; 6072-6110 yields -0.01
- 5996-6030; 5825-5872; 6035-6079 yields 0.01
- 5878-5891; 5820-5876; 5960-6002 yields 0.14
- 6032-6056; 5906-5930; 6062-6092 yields -0.01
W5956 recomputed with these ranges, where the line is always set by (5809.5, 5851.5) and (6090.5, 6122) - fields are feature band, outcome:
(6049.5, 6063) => -0.033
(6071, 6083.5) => -0.021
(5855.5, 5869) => 0.047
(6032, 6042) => -0.017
